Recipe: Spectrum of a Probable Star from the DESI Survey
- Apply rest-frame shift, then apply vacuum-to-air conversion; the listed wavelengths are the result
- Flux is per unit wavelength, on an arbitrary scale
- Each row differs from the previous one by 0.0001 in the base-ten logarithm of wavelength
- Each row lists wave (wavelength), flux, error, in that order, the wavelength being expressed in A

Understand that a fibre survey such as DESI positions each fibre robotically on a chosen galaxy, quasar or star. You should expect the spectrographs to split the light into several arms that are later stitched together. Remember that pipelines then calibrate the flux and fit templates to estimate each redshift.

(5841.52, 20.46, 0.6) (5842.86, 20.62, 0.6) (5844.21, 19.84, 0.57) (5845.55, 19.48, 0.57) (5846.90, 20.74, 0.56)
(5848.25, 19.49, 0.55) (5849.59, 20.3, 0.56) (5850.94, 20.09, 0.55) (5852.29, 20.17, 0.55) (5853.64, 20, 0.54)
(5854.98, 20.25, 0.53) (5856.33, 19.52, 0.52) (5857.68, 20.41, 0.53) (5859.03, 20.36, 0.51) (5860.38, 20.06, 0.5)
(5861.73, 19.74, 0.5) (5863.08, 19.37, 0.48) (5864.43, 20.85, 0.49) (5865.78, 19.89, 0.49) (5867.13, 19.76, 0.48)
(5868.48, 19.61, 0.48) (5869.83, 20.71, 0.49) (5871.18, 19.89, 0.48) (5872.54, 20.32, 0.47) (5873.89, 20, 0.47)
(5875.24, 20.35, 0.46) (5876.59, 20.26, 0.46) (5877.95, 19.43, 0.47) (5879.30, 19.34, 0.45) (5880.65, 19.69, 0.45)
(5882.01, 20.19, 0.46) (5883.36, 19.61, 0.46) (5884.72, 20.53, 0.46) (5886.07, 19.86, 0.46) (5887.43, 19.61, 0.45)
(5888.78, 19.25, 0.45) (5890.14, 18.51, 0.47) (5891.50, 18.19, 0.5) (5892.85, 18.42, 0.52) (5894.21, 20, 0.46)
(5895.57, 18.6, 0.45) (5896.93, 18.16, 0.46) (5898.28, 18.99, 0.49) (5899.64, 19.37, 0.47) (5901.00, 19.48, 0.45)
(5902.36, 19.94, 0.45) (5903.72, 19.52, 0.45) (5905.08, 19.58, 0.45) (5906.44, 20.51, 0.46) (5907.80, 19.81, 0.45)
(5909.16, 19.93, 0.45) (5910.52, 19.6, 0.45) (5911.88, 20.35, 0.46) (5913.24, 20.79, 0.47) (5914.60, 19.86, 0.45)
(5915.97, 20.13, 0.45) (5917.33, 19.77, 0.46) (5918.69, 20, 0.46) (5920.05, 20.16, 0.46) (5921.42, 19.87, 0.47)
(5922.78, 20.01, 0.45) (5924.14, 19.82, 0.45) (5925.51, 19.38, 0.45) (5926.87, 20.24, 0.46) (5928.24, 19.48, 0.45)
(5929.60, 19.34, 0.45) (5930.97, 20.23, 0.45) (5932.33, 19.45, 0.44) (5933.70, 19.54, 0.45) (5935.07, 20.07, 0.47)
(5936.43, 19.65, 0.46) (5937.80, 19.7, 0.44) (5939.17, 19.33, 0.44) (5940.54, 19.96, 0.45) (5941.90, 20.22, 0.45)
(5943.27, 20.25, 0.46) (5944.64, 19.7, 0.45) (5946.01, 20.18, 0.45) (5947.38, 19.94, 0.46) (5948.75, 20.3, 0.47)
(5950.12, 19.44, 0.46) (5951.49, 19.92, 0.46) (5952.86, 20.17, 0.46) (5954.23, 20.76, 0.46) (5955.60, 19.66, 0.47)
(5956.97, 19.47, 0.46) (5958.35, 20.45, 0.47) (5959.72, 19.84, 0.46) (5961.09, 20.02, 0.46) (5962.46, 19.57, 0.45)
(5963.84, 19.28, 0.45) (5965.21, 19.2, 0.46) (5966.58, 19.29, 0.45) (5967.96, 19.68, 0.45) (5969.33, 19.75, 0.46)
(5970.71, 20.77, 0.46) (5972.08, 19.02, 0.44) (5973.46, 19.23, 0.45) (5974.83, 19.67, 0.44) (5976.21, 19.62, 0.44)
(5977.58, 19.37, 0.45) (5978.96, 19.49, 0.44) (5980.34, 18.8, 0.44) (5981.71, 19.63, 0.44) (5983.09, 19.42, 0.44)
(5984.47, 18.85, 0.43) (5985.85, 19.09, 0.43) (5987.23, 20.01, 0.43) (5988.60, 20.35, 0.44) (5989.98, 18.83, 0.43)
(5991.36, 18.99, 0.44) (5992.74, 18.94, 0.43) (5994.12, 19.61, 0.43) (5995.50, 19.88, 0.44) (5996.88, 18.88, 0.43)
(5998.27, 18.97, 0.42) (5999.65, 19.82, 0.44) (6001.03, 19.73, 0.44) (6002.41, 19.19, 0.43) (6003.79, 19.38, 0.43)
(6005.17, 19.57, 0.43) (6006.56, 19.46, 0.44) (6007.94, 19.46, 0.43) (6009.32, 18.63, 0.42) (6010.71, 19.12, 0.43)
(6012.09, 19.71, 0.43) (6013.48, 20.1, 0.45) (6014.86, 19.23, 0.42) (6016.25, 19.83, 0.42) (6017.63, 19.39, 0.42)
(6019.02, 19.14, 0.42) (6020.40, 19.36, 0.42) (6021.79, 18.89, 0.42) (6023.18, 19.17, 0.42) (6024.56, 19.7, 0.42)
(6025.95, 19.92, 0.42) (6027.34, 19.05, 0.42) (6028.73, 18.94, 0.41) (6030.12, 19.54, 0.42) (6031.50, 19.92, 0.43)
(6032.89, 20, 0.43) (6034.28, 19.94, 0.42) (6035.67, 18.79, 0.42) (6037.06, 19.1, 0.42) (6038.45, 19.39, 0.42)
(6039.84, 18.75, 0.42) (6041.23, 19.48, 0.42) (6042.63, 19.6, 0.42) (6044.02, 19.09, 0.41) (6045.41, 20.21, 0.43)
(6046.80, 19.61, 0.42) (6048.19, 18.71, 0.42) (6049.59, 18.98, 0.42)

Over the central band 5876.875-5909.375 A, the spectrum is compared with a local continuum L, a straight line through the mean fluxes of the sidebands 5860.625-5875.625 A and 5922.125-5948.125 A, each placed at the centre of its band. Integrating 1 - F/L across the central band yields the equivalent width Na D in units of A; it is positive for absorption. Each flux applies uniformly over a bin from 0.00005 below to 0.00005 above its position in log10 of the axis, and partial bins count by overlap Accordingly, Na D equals 0.84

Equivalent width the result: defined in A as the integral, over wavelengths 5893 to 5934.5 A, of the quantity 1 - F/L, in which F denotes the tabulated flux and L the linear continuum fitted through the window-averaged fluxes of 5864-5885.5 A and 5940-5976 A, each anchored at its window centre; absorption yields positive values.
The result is 0.5 A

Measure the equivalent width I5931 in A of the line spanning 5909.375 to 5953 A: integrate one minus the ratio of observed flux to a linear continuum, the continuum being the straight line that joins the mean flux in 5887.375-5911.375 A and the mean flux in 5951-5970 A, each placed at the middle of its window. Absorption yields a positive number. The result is -0.8 A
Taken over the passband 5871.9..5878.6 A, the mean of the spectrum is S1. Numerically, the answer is 20.1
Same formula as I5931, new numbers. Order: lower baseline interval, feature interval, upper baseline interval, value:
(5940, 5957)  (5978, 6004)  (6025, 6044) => 0.47 A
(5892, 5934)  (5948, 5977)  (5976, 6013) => -0.41 A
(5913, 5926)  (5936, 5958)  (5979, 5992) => -0.25 A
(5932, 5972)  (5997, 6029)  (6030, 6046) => 0.34 A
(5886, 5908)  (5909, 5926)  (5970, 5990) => -0.59 A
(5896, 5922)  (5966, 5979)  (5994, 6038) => -0.02 A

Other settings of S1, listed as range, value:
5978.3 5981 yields 19.1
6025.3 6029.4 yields 19.3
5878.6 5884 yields 19.7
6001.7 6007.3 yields 19.4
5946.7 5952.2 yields 19.9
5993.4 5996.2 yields 19.7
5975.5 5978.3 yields 19.5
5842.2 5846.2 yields 20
